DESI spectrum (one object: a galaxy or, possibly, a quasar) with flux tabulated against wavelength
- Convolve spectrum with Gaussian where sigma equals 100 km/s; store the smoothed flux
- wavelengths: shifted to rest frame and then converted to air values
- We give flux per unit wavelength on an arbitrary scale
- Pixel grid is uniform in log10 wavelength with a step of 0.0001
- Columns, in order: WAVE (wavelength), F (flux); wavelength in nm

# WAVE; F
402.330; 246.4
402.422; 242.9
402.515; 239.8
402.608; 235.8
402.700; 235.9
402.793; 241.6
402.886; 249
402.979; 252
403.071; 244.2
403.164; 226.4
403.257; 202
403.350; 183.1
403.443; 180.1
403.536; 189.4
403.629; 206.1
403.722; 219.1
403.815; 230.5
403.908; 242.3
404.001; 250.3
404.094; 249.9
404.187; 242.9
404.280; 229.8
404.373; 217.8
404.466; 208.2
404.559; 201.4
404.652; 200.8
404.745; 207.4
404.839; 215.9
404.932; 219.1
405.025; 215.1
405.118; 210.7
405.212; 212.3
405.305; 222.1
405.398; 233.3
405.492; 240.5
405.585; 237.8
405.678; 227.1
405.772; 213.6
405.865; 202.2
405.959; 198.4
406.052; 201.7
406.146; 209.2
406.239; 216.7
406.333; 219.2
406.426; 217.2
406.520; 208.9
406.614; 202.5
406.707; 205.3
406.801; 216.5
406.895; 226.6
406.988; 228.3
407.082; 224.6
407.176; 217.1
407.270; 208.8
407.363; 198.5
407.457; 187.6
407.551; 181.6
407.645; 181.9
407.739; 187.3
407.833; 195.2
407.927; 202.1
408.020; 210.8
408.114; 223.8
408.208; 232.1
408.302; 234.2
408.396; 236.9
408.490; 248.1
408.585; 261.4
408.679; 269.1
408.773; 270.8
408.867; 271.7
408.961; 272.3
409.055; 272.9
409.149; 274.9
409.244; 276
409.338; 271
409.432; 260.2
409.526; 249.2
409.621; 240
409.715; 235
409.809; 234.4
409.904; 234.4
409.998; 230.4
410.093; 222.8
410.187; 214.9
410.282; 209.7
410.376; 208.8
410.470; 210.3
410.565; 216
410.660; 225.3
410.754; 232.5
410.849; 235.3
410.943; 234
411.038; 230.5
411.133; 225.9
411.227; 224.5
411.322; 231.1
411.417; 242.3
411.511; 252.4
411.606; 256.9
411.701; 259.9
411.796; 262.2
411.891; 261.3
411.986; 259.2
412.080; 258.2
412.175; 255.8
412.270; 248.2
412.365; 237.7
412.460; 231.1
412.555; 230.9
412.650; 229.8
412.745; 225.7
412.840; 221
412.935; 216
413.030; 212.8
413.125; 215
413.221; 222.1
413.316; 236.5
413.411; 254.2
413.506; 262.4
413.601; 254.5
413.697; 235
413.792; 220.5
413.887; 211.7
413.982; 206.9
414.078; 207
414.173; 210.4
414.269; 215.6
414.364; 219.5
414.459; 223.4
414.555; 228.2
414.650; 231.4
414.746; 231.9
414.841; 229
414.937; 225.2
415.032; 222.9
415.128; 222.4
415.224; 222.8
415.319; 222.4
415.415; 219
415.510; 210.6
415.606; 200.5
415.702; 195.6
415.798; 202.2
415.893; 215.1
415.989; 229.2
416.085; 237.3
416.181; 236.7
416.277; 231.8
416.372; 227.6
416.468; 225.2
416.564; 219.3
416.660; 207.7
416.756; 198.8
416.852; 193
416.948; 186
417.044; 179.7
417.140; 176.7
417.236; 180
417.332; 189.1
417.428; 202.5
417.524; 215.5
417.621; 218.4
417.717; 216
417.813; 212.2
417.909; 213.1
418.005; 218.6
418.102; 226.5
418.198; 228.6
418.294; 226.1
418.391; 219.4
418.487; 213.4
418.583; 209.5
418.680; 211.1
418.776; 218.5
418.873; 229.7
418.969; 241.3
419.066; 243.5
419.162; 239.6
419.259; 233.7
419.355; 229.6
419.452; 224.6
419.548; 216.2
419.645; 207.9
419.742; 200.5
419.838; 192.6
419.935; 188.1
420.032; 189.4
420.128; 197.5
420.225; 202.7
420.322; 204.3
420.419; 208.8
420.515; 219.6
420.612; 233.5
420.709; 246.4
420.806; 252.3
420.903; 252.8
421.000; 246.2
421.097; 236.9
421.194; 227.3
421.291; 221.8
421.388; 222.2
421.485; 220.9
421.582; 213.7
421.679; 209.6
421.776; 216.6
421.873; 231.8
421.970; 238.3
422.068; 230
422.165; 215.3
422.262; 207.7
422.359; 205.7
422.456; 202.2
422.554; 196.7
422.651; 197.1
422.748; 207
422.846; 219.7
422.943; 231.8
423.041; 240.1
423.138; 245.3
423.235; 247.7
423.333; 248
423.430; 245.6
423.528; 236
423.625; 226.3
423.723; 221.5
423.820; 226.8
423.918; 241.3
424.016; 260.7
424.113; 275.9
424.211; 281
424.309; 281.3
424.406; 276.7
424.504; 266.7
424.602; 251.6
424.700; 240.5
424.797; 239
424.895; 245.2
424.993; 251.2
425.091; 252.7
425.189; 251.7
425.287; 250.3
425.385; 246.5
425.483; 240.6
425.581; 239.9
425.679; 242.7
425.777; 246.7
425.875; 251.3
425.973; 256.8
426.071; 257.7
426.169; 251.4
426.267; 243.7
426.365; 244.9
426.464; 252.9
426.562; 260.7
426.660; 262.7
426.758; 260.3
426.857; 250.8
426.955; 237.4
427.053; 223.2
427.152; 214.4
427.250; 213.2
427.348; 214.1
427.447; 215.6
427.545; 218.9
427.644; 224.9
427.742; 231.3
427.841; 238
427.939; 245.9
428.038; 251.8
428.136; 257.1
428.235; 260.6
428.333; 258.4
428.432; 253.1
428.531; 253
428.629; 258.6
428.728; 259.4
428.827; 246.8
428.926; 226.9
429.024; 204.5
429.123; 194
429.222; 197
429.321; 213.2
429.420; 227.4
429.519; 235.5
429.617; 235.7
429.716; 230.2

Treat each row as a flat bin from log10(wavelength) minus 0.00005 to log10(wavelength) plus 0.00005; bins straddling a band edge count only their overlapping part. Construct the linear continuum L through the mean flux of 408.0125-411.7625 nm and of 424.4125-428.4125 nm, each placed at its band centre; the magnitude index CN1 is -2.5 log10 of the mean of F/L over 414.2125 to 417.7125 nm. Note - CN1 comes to 0.14 mag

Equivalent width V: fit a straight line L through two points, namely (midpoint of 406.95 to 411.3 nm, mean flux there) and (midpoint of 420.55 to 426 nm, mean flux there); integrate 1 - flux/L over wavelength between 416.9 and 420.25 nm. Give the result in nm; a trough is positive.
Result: 0.34 nm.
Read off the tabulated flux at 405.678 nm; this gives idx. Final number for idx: 227.1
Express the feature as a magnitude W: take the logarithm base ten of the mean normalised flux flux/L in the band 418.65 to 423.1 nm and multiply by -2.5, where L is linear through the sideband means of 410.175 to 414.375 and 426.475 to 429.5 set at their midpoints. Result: 0.07 mag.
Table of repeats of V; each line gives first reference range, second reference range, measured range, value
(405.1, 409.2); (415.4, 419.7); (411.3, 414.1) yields -0.24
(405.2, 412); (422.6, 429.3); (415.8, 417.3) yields 0.17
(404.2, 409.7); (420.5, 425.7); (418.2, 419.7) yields 0.06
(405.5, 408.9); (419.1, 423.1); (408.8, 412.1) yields -0.36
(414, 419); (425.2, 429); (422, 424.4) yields -0.01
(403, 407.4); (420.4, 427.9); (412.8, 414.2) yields 0.00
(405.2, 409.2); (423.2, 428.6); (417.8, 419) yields 0.08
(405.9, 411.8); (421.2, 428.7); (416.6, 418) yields 0.21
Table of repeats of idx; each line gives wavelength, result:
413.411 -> 254.2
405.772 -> 213.6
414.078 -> 207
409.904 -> 234.4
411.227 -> 224.5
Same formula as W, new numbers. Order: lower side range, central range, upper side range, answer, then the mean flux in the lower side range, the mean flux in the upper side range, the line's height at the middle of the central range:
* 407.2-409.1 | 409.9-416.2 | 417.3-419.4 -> -0.02 mag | 227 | 221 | 224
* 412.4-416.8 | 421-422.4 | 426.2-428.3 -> 0.05 mag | 223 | 239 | 232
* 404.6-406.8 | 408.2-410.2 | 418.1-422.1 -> -0.16 mag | 215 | 222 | 216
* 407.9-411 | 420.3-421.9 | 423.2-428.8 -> 0.08 mag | 240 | 247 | 245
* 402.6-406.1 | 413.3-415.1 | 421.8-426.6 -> 0.02 mag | 221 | 241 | 231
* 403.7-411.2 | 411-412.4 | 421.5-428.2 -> -0.08 mag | 226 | 239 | 229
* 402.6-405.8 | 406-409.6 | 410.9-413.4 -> 0.01 mag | 223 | 238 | 230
